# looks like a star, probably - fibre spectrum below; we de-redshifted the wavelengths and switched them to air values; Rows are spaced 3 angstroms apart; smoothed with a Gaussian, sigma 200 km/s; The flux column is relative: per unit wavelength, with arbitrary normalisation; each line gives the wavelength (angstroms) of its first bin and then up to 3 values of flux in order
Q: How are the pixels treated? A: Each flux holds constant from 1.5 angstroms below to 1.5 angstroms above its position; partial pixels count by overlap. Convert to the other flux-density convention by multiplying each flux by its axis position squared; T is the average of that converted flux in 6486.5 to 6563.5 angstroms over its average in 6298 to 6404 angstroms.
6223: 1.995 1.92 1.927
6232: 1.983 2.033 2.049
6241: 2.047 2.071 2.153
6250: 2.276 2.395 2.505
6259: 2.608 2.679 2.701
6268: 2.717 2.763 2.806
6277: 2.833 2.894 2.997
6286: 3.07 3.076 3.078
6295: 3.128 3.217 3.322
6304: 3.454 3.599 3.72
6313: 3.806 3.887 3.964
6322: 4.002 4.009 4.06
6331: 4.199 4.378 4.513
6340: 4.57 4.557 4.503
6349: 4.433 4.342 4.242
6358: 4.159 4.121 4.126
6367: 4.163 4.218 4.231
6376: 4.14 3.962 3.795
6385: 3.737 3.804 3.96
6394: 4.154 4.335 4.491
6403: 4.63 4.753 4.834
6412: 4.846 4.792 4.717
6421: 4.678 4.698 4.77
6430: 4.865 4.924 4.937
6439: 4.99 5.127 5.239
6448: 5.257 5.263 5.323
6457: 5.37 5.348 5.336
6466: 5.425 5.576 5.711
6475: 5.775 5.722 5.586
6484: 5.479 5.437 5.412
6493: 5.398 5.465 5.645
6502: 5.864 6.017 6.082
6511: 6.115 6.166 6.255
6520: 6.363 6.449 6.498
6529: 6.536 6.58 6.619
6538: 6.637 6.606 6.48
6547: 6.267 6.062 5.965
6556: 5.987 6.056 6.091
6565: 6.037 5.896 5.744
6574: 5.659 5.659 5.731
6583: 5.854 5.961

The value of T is 1.58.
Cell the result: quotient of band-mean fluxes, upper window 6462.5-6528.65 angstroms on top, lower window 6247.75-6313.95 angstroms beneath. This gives 2.0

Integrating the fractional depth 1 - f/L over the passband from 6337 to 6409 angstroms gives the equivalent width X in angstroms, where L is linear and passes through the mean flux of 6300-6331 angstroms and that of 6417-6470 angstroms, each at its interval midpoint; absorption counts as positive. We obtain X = 2.0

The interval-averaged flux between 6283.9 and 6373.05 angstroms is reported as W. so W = 3.93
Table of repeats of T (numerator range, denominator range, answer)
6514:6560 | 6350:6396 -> 1.64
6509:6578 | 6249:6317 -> 2.23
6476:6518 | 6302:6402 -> 1.47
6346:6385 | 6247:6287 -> 1.60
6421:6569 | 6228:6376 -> 1.80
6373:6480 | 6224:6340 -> 1.66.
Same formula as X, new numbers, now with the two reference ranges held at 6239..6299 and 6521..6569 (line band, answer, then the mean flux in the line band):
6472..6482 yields -0.54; 5.7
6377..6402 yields 1.33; 4.04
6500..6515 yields -0.56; 6.03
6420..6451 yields -0.61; 4.97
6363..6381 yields -0.42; 4.13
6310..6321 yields -1.90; 3.87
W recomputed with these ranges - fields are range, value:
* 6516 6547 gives 6.49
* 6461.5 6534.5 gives 5.88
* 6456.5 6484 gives 5.54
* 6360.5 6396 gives 4.04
